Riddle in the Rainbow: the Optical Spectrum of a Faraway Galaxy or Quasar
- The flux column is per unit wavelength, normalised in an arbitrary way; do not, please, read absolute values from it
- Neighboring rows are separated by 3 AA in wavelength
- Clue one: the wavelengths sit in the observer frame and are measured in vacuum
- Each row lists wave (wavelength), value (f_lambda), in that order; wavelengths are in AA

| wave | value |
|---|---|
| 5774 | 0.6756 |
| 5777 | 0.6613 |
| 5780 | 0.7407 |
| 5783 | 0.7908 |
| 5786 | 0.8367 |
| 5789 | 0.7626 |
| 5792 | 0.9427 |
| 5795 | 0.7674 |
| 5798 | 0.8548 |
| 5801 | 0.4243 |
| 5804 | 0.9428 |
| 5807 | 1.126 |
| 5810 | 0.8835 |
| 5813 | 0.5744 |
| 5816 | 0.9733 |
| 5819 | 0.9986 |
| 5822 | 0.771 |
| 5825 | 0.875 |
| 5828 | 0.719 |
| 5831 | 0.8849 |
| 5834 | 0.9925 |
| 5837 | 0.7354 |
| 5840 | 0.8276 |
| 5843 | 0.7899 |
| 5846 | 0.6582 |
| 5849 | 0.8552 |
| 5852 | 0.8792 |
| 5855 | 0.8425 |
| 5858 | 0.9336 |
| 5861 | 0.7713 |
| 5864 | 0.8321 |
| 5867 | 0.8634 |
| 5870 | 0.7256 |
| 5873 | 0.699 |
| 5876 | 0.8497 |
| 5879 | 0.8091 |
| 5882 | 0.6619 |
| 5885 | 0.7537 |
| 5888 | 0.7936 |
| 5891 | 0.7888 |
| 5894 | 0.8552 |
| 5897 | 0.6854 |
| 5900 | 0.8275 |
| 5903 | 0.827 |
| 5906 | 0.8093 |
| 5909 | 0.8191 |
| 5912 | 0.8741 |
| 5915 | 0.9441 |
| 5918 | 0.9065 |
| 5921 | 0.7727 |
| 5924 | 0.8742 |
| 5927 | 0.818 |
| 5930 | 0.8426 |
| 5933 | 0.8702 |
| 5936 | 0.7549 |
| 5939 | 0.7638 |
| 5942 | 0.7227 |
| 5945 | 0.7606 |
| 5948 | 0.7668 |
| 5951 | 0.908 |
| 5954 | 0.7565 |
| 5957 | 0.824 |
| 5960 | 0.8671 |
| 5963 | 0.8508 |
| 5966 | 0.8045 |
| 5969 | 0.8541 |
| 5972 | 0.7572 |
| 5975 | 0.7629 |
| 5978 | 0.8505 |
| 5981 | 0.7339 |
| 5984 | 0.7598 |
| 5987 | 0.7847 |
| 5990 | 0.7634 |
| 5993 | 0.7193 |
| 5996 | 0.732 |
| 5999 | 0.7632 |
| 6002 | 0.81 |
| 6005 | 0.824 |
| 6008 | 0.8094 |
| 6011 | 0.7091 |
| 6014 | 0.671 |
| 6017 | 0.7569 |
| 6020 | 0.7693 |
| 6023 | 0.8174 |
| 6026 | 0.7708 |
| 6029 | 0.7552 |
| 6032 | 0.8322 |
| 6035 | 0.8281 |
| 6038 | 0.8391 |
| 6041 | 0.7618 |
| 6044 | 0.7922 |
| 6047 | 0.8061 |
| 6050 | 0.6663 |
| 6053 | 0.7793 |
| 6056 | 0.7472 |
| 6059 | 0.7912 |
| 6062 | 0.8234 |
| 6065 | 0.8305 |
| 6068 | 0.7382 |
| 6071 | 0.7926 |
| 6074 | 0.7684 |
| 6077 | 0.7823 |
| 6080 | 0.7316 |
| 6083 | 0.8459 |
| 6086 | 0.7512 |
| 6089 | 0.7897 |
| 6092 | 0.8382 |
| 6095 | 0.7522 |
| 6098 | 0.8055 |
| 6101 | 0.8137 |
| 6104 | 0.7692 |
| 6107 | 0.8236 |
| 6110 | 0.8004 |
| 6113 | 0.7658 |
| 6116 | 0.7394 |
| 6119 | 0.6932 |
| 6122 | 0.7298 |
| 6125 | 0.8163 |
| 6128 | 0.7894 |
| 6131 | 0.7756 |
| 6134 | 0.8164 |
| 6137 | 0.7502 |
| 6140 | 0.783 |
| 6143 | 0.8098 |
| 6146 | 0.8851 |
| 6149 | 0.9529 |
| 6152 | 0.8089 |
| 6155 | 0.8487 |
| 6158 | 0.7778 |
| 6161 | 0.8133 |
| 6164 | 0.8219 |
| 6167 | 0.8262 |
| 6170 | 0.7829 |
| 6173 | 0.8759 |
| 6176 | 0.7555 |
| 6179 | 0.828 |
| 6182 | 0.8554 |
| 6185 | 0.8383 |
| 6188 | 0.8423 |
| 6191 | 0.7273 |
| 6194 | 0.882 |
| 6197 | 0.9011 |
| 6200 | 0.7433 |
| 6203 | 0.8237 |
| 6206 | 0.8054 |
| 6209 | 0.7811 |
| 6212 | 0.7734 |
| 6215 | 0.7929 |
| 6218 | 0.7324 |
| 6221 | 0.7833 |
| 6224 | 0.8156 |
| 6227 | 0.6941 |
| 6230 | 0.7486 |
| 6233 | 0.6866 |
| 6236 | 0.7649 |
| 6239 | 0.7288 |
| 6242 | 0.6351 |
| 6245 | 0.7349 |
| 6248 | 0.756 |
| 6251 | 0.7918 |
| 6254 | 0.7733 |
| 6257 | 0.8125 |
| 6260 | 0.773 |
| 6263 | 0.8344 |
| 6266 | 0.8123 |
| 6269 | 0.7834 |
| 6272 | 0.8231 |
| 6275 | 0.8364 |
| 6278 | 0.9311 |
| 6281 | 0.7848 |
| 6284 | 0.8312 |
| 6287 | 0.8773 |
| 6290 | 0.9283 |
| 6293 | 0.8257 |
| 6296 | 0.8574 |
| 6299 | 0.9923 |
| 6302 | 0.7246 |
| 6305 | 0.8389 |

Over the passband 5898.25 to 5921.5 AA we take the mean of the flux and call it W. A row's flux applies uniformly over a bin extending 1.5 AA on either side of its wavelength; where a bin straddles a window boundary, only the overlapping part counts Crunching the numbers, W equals 0.849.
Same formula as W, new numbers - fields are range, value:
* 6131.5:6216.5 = 0.817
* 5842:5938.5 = 0.812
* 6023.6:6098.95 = 0.785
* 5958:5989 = 0.802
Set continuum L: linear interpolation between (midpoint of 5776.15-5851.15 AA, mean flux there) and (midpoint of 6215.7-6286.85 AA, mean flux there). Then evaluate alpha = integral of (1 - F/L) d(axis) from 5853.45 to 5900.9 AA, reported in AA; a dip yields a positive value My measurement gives 1.1 AA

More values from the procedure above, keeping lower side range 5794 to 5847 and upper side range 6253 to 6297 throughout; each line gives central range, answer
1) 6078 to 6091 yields 0.7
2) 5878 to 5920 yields 0.8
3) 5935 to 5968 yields 1.1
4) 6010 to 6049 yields 2.4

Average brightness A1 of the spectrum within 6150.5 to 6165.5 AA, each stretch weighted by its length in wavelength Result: 0.814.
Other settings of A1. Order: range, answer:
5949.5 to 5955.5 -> 0.832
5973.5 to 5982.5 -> 0.782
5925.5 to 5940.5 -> 0.81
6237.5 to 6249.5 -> 0.714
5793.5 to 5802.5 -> 0.682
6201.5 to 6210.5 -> 0.803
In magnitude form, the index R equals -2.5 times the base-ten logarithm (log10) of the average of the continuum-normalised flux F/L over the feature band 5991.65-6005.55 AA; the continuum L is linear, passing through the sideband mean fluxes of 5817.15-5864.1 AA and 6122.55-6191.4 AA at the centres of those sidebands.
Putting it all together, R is 0.08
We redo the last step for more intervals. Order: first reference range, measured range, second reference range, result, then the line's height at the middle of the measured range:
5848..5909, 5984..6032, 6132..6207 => 0.06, 0.812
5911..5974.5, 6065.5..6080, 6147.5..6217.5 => 0.07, 0.82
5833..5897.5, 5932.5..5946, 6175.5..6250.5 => 0.04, 0.796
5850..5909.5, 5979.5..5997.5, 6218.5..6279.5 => 0.06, 0.794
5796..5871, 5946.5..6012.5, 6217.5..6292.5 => 0.03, 0.815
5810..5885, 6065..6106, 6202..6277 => 0.00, 0.789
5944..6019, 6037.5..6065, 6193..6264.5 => 0.00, 0.781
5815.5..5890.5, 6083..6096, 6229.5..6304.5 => 0.02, 0.809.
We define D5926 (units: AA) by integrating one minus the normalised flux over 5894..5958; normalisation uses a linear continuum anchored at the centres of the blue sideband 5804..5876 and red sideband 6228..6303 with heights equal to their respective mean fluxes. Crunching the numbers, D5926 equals 1.1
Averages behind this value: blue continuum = 0.838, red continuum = 0.802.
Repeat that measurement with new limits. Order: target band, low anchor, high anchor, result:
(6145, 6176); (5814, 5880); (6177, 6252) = -1.9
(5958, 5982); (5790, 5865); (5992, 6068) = -0.6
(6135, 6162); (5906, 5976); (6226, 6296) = -0.8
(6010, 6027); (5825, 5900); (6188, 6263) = 0.9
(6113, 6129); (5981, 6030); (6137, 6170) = 1.2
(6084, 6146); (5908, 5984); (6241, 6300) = 2.6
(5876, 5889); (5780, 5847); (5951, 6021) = 0.7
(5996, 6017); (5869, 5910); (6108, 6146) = 0.5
